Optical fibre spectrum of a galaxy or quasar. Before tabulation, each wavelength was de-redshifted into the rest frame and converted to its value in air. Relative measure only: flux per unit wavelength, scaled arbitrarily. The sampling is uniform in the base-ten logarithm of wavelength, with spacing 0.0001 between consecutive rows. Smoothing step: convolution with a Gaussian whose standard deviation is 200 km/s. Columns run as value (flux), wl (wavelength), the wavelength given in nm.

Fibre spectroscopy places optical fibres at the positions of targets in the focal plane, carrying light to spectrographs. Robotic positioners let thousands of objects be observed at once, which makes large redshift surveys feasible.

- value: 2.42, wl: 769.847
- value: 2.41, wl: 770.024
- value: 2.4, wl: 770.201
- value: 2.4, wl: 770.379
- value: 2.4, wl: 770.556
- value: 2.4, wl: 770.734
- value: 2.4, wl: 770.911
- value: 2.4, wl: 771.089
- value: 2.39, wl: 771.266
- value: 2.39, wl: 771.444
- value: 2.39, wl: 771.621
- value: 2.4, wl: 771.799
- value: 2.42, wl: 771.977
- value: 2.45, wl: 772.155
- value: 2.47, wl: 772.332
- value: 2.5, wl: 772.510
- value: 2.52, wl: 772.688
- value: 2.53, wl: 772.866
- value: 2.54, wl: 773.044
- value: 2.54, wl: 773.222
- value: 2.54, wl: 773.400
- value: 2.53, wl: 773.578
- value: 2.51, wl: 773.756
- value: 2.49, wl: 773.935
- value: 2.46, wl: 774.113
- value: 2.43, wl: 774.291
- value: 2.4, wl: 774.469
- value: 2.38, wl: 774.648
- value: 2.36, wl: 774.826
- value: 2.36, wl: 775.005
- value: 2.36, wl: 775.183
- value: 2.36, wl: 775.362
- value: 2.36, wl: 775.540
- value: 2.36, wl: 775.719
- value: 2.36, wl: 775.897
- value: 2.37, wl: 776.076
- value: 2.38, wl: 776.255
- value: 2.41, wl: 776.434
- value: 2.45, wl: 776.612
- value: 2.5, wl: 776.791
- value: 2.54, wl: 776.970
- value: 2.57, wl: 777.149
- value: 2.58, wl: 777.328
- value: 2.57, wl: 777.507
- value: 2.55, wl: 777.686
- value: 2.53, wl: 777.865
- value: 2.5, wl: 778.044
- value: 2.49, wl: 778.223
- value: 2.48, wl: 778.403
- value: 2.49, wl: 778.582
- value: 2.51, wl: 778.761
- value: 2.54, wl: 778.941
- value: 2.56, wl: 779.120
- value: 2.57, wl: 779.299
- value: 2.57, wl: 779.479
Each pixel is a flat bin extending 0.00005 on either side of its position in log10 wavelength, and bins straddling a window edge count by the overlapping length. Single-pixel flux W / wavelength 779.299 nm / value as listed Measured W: 2.57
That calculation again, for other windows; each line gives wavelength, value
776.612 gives 2.45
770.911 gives 2.4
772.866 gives 2.53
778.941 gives 2.54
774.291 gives 2.43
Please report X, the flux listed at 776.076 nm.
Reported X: 2.37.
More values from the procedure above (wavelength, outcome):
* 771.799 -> 2.4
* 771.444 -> 2.39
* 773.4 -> 2.54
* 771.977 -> 2.42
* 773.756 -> 2.51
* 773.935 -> 2.49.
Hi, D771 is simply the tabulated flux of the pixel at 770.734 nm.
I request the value 2.4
